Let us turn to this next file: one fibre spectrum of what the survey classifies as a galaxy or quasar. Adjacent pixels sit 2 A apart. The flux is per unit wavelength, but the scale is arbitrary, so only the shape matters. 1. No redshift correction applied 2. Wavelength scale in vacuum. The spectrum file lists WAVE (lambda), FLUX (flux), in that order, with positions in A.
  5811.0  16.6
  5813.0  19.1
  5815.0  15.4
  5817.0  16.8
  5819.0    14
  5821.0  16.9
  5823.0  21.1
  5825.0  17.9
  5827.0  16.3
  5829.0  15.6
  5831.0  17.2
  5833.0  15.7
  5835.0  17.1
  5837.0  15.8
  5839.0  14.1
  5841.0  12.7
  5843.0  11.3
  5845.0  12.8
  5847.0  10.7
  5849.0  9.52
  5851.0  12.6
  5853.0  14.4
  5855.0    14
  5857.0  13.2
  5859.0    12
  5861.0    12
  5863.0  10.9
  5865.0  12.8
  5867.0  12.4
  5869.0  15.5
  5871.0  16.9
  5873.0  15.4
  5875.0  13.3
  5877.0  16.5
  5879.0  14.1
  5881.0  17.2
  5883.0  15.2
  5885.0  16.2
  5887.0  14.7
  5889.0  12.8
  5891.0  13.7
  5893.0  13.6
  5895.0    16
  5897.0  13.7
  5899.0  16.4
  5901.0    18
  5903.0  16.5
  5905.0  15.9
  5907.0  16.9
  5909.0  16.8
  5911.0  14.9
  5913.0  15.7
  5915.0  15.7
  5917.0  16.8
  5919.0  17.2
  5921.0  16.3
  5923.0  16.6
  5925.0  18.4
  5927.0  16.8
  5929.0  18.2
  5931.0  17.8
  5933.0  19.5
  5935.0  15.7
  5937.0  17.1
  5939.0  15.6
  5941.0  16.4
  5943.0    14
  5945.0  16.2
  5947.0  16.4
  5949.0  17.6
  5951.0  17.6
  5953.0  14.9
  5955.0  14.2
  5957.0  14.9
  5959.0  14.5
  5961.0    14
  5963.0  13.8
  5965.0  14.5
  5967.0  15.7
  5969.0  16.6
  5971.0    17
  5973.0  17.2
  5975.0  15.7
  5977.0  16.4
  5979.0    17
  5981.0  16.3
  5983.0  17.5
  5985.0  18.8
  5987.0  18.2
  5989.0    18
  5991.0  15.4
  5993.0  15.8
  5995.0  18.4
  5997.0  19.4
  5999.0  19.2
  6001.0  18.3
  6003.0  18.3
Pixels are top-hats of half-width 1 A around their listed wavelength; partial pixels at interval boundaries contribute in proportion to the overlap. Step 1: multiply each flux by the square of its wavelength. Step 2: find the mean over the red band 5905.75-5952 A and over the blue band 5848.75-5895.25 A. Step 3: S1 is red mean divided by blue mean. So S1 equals 1.22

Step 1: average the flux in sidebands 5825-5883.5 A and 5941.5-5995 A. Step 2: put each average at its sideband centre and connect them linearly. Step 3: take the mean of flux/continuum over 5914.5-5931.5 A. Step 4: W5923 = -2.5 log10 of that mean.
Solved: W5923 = -0.12 mag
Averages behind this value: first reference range 14.1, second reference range 16.1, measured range 17.1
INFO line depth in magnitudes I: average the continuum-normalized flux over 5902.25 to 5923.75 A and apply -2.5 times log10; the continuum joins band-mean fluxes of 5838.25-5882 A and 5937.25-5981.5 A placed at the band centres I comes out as -0.12 mag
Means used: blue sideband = 13.4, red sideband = 15.8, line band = 16.3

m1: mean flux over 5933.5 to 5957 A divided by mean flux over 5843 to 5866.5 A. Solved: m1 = 1.3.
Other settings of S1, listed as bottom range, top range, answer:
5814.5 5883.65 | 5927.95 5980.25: 1.15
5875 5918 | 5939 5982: 1.04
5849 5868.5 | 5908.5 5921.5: 1.31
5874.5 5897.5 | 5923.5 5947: 1.16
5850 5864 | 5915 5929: 1.37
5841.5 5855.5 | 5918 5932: 1.46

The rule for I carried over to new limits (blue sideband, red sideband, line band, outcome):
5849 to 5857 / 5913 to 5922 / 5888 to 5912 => 0.01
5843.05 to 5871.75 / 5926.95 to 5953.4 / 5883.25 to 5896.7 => -0.01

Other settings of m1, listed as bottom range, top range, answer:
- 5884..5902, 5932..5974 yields 1.06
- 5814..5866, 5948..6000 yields 1.15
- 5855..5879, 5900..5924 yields 1.20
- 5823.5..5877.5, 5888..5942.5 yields 1.15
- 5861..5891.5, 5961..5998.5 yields 1.16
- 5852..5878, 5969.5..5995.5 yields 1.23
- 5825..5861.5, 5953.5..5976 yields 1.10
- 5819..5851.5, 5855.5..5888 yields 0.96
